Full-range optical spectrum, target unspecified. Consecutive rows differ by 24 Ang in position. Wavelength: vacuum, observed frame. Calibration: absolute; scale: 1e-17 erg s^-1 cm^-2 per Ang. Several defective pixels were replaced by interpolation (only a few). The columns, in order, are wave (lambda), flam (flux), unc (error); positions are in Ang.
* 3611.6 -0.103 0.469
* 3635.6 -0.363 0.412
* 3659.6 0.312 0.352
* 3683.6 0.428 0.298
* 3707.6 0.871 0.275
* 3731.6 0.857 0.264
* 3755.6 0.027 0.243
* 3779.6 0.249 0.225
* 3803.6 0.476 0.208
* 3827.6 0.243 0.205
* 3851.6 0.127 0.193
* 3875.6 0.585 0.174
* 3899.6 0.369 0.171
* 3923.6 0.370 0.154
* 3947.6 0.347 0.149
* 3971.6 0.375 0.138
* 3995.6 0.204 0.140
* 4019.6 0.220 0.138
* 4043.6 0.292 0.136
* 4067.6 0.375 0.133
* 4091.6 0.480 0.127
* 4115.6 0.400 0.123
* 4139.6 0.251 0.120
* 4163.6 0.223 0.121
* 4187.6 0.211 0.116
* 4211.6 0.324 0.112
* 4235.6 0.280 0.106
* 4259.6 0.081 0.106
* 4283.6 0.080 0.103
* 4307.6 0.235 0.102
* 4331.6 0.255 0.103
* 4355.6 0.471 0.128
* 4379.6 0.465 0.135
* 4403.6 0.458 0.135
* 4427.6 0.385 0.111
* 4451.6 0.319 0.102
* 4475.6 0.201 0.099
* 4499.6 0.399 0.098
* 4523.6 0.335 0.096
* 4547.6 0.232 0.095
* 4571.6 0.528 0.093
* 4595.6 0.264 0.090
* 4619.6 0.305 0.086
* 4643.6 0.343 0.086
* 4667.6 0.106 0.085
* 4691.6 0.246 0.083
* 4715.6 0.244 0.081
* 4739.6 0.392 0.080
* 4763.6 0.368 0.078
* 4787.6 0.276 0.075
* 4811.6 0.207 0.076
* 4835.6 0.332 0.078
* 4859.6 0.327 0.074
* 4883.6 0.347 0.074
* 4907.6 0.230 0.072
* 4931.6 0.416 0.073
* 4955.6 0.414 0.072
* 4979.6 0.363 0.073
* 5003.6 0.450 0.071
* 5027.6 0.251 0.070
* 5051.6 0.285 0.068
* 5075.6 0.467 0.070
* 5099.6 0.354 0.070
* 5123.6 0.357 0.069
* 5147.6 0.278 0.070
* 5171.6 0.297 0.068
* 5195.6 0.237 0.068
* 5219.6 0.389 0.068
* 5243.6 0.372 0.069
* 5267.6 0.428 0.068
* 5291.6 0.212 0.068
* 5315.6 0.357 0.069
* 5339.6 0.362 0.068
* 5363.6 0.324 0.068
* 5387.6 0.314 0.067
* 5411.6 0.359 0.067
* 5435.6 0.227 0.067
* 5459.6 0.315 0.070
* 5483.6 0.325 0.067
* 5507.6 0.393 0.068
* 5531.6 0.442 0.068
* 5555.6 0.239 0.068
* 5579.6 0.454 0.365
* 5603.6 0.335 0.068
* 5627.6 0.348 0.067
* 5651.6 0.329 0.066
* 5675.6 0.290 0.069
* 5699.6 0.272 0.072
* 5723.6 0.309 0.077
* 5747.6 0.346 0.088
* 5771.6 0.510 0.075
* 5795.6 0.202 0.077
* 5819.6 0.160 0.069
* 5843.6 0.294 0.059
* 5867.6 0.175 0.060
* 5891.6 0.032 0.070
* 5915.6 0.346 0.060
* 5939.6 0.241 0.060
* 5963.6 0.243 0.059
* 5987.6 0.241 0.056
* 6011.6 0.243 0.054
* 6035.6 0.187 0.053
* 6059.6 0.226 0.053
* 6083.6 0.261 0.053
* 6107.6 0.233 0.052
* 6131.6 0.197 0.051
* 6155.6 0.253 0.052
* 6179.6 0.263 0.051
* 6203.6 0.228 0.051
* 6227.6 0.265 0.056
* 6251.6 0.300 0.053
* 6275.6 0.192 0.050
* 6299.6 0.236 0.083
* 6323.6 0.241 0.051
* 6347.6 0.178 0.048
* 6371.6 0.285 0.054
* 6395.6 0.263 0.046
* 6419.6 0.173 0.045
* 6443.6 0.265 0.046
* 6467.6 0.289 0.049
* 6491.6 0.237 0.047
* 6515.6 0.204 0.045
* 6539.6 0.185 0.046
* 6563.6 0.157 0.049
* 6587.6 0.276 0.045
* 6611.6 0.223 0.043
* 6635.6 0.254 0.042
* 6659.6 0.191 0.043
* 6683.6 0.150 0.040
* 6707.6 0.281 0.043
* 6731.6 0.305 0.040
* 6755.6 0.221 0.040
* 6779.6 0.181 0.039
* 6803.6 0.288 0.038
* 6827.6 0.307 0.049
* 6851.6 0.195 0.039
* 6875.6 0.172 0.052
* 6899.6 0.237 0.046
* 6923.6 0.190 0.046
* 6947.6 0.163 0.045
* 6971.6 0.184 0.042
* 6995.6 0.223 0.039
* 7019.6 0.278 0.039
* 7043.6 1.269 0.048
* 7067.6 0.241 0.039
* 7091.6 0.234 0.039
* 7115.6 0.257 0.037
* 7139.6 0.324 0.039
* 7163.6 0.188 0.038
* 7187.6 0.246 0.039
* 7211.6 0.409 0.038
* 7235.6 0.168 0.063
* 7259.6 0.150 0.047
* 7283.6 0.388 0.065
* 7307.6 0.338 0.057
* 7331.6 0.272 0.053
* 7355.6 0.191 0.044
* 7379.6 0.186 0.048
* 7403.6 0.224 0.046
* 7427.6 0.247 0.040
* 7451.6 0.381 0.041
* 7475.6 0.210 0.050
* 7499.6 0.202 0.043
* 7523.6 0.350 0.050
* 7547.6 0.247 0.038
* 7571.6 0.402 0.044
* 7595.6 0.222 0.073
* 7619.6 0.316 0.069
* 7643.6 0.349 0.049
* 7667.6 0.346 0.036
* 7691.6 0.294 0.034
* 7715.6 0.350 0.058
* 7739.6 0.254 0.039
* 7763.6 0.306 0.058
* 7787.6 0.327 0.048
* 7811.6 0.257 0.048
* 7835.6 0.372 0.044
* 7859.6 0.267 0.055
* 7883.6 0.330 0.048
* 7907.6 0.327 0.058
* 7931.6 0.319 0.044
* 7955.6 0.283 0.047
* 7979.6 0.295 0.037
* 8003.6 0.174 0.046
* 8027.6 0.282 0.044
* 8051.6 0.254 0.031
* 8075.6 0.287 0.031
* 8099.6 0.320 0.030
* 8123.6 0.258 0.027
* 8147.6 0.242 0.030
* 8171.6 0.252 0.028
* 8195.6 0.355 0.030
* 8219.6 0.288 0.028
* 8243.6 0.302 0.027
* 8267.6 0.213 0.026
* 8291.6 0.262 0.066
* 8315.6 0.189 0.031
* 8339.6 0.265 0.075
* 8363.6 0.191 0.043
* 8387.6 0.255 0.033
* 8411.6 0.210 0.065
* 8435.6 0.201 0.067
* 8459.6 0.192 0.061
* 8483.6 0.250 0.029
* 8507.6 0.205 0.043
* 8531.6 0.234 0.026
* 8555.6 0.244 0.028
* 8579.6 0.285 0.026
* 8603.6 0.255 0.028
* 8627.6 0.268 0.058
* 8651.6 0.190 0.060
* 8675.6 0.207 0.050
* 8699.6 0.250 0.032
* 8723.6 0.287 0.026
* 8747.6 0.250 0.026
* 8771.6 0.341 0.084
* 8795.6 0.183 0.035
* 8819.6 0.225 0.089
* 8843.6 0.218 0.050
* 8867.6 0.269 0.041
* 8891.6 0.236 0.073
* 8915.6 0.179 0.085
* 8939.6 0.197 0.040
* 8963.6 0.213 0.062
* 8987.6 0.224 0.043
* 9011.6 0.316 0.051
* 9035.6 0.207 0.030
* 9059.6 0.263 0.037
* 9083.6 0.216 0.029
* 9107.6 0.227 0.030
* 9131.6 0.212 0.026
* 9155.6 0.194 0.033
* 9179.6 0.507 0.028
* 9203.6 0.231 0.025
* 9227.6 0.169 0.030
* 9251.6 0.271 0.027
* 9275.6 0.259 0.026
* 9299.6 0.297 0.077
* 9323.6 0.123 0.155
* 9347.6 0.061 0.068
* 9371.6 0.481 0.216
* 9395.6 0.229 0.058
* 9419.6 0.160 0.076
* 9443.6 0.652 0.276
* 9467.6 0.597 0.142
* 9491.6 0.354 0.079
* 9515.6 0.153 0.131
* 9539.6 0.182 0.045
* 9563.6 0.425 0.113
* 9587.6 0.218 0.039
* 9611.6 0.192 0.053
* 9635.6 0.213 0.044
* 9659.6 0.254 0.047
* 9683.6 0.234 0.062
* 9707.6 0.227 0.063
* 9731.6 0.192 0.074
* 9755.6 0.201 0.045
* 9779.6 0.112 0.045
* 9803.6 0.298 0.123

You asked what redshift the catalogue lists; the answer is 0.888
